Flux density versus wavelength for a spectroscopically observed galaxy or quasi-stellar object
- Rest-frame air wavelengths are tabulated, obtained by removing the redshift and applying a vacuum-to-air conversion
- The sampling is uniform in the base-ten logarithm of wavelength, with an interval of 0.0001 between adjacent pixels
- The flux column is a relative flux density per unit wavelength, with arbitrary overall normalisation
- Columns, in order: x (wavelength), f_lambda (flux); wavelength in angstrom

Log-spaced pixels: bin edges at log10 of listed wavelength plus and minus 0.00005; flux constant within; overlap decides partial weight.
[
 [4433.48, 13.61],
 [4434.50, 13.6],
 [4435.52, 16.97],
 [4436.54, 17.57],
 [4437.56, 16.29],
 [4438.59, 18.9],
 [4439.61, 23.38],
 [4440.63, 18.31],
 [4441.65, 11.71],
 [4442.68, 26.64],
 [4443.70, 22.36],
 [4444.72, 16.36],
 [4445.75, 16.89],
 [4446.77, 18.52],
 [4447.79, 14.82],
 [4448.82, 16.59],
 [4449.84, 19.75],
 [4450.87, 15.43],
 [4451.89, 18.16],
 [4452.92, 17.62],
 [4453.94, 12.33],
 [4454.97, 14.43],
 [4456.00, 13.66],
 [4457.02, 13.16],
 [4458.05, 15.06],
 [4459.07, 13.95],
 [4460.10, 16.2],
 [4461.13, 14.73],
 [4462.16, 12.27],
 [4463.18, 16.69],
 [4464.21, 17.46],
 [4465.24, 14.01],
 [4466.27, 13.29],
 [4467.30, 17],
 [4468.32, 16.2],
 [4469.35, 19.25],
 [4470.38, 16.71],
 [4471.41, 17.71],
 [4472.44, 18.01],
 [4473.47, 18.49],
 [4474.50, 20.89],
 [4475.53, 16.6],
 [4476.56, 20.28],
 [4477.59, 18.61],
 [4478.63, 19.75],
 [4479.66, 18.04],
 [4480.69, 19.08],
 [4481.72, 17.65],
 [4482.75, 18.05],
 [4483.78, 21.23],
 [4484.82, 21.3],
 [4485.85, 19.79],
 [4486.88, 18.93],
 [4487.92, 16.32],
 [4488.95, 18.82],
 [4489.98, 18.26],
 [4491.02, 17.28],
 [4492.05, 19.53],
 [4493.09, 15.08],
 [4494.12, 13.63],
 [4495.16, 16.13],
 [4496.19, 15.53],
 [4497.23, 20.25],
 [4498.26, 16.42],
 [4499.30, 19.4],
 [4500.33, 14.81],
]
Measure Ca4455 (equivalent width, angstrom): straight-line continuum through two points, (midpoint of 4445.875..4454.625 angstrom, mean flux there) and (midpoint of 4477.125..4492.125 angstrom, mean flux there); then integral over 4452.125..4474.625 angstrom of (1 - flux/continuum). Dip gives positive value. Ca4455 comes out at 2.2 angstrom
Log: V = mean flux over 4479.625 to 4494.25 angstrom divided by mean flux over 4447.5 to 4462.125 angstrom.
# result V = 1.2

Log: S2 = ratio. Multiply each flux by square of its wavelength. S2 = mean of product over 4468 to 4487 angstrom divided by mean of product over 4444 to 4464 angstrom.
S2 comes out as 1.2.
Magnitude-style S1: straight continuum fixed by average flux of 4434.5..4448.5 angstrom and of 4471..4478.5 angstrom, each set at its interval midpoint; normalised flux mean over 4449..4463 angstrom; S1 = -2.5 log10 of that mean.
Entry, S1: 0.206 mag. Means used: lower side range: 18.2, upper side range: 18.7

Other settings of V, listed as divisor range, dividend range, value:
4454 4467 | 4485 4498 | 1.21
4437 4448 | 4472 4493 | 1.01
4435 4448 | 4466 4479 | 0.97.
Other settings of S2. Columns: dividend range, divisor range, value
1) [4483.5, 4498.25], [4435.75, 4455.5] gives 1.03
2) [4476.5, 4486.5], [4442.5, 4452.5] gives 1.07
